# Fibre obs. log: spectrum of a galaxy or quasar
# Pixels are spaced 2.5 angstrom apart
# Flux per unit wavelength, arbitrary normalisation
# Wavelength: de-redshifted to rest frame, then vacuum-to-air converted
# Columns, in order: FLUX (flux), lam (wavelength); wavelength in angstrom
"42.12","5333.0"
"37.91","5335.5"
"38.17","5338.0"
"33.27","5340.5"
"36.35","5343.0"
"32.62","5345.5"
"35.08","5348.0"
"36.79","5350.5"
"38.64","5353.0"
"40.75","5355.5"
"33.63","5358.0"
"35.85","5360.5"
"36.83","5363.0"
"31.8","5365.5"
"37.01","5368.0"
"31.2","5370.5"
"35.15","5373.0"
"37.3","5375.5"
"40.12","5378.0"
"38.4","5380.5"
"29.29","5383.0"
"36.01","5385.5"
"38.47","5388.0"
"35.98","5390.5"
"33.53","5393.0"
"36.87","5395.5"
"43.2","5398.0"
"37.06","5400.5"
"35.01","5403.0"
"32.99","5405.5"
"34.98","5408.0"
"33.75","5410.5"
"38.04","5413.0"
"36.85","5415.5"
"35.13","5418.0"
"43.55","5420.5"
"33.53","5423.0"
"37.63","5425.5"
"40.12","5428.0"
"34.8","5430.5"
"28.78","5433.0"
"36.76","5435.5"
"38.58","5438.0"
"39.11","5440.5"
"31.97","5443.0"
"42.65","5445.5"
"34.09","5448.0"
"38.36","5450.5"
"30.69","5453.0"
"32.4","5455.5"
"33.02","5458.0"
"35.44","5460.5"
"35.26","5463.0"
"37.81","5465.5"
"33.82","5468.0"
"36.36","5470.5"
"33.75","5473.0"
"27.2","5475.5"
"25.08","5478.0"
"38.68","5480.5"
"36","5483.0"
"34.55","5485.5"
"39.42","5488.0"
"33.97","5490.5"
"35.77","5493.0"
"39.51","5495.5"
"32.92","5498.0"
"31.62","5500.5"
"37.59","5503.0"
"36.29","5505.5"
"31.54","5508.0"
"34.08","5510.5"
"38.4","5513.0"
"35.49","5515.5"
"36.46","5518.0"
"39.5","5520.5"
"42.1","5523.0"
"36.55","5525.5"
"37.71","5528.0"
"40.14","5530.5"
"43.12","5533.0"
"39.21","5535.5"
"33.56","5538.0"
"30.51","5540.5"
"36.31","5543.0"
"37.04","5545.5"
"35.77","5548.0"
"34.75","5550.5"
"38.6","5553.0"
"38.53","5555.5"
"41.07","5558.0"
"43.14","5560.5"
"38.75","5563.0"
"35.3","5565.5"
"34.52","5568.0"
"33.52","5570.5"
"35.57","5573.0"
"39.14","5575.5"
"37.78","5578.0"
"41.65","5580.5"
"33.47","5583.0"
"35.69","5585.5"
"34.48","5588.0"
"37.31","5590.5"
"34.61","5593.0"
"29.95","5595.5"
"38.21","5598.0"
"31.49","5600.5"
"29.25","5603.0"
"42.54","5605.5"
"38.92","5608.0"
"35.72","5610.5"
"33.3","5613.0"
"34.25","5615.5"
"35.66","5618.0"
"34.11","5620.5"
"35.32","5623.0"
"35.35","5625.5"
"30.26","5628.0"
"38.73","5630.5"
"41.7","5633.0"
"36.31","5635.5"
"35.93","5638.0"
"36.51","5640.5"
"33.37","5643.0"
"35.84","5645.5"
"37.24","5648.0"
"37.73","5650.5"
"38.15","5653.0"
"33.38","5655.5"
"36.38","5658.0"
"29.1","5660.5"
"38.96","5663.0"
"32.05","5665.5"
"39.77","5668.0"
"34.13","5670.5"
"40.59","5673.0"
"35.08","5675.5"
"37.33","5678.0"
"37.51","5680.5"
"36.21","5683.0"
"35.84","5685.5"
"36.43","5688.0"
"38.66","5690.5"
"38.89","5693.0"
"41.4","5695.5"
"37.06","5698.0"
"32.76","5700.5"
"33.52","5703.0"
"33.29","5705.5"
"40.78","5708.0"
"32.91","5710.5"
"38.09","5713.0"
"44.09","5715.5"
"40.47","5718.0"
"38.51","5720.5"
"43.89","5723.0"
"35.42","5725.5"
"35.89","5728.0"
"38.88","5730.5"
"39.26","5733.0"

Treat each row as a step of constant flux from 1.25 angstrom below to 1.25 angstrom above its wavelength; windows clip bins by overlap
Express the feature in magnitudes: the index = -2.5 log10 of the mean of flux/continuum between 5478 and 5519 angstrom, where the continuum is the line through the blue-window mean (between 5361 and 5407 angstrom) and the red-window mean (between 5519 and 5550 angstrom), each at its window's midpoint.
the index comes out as 0.05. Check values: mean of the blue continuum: 35.9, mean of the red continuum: 37.5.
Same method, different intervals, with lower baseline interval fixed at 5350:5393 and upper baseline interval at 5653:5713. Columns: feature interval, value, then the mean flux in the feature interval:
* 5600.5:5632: 0.03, 35.2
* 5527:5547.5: -0.03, 37.1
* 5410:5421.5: -0.05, 37.6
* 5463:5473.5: 0.02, 35.5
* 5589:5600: 0.04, 34.8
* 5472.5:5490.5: 0.08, 33.5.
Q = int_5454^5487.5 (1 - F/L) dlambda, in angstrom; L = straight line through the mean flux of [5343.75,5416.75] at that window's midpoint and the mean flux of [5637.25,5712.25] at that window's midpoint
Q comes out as 2.0 angstrom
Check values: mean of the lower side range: 36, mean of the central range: 33.9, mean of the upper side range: 36.2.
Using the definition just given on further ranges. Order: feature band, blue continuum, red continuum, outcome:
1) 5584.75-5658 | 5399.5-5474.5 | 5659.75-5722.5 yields 2.3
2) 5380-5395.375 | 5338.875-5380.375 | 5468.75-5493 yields 0.1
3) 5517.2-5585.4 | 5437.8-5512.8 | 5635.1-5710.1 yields -4.0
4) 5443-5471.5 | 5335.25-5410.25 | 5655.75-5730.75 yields 0.8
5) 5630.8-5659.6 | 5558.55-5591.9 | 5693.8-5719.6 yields 0.5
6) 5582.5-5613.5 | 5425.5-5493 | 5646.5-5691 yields 0.7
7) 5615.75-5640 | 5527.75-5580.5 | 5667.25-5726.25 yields 1.1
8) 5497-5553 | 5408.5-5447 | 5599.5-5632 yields -0.9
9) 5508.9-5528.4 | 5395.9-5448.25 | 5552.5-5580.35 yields 0.0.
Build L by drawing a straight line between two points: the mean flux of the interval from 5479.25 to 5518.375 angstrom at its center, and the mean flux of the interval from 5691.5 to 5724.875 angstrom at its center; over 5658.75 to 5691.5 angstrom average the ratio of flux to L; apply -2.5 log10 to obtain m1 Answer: 0.04 mag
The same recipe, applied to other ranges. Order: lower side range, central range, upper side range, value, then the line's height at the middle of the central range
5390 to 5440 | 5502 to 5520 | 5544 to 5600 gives 0.02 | 36.6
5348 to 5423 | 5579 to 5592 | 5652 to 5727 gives 0.01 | 36.8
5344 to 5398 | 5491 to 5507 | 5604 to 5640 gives 0.02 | 36.1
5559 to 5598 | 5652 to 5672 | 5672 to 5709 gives 0.05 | 36.8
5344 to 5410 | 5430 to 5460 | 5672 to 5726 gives 0.04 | 36.3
